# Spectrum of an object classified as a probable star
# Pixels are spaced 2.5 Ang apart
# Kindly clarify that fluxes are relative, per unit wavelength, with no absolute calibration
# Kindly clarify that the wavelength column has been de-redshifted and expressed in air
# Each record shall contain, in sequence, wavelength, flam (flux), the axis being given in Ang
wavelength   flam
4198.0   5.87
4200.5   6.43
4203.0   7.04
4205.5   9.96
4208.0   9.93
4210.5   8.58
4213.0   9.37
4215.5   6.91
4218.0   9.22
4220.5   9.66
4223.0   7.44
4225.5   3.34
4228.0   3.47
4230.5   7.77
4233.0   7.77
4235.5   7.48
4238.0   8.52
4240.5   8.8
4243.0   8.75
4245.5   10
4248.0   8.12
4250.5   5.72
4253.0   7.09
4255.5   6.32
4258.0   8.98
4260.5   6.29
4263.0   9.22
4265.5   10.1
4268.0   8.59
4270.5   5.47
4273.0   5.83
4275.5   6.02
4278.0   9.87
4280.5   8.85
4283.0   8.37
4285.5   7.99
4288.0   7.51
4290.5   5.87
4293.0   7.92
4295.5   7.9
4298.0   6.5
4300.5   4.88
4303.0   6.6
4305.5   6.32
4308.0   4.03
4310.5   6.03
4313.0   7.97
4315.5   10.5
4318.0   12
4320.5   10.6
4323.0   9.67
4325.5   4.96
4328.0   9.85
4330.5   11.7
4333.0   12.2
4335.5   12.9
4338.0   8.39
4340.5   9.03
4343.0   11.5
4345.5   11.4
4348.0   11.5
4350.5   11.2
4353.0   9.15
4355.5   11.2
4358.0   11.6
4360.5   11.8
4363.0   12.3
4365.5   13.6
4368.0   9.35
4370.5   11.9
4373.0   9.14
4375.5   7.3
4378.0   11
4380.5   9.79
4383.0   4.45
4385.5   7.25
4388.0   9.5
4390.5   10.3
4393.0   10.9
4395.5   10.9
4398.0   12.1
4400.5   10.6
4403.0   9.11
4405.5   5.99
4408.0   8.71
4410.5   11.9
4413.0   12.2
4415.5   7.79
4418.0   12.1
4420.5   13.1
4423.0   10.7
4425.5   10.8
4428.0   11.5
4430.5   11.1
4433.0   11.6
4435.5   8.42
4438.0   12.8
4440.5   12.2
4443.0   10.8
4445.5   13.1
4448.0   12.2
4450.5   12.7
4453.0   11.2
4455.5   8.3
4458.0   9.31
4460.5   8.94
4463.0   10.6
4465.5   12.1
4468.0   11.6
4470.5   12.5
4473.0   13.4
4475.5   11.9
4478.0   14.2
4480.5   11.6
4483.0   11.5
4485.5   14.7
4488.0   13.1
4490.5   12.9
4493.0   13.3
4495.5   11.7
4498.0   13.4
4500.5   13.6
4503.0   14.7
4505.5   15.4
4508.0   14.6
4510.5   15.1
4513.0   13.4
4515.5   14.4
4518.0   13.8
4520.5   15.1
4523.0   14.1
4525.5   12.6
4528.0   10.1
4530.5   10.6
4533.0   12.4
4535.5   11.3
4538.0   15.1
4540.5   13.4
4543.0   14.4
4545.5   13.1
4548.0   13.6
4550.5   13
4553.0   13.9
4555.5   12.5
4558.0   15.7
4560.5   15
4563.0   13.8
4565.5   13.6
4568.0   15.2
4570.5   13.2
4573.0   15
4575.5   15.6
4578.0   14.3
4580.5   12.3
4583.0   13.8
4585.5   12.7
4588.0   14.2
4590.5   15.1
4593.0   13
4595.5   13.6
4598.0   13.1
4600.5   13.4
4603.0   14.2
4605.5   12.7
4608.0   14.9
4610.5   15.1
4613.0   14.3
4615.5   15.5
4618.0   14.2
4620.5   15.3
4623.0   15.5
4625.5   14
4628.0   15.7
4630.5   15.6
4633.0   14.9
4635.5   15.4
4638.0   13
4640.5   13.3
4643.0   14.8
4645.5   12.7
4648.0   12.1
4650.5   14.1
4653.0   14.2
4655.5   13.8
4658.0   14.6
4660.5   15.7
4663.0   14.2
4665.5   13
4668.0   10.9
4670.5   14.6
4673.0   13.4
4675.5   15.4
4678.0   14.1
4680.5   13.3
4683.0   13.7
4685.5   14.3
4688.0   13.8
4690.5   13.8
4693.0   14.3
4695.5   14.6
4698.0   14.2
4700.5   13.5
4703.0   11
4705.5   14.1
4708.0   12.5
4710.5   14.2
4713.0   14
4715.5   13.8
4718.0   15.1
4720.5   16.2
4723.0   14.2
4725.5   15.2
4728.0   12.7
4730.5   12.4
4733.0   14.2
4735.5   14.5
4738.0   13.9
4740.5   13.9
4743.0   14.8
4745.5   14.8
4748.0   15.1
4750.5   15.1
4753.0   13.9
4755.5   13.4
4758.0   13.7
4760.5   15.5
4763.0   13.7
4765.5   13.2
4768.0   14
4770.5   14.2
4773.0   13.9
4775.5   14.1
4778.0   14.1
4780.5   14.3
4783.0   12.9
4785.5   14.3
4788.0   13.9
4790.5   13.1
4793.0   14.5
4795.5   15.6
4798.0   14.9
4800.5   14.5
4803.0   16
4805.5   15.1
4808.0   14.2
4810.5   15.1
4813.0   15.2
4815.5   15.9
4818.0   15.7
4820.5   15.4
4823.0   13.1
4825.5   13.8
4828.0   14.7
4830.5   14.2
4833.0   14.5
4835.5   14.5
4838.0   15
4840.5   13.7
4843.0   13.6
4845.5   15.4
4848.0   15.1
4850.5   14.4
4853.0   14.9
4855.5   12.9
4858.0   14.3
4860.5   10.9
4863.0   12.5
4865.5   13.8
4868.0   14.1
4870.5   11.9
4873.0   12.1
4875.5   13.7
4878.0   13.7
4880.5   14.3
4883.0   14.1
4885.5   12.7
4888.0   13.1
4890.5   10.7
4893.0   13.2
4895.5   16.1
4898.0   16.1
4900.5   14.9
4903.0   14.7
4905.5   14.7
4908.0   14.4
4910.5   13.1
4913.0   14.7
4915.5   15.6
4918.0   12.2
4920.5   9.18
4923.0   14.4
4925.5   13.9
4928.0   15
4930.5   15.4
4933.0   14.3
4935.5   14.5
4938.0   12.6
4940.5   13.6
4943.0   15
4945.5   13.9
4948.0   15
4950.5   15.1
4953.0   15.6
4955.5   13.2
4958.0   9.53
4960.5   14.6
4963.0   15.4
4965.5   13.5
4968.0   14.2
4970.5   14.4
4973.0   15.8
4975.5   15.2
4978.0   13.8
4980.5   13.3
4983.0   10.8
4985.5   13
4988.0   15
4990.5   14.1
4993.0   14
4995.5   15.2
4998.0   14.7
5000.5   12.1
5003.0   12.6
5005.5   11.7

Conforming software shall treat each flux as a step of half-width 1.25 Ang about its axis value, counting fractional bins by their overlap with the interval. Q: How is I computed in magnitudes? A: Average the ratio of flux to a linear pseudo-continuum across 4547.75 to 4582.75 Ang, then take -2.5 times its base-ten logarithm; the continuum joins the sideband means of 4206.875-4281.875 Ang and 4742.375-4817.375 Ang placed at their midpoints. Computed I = -0.193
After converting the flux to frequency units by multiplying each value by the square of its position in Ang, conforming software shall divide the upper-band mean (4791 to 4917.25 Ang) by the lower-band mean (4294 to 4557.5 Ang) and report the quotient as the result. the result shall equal 1.5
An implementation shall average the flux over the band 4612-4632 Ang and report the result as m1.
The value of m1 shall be 15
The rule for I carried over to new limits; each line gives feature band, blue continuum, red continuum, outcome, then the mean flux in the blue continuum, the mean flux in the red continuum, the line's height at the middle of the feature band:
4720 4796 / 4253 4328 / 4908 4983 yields -0.16 mag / 7.65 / 14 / 12.2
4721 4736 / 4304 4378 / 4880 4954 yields -0.10 mag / 9.97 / 14.1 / 12.7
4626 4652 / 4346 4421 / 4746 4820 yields -0.10 mag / 10.2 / 14.5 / 12.9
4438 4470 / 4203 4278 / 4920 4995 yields -0.16 mag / 7.77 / 14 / 9.62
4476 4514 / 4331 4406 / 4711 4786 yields -0.17 mag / 10.3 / 14.2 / 11.6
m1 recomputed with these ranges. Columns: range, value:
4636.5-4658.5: 13.6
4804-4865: 14.3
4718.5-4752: 14.4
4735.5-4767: 14.3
